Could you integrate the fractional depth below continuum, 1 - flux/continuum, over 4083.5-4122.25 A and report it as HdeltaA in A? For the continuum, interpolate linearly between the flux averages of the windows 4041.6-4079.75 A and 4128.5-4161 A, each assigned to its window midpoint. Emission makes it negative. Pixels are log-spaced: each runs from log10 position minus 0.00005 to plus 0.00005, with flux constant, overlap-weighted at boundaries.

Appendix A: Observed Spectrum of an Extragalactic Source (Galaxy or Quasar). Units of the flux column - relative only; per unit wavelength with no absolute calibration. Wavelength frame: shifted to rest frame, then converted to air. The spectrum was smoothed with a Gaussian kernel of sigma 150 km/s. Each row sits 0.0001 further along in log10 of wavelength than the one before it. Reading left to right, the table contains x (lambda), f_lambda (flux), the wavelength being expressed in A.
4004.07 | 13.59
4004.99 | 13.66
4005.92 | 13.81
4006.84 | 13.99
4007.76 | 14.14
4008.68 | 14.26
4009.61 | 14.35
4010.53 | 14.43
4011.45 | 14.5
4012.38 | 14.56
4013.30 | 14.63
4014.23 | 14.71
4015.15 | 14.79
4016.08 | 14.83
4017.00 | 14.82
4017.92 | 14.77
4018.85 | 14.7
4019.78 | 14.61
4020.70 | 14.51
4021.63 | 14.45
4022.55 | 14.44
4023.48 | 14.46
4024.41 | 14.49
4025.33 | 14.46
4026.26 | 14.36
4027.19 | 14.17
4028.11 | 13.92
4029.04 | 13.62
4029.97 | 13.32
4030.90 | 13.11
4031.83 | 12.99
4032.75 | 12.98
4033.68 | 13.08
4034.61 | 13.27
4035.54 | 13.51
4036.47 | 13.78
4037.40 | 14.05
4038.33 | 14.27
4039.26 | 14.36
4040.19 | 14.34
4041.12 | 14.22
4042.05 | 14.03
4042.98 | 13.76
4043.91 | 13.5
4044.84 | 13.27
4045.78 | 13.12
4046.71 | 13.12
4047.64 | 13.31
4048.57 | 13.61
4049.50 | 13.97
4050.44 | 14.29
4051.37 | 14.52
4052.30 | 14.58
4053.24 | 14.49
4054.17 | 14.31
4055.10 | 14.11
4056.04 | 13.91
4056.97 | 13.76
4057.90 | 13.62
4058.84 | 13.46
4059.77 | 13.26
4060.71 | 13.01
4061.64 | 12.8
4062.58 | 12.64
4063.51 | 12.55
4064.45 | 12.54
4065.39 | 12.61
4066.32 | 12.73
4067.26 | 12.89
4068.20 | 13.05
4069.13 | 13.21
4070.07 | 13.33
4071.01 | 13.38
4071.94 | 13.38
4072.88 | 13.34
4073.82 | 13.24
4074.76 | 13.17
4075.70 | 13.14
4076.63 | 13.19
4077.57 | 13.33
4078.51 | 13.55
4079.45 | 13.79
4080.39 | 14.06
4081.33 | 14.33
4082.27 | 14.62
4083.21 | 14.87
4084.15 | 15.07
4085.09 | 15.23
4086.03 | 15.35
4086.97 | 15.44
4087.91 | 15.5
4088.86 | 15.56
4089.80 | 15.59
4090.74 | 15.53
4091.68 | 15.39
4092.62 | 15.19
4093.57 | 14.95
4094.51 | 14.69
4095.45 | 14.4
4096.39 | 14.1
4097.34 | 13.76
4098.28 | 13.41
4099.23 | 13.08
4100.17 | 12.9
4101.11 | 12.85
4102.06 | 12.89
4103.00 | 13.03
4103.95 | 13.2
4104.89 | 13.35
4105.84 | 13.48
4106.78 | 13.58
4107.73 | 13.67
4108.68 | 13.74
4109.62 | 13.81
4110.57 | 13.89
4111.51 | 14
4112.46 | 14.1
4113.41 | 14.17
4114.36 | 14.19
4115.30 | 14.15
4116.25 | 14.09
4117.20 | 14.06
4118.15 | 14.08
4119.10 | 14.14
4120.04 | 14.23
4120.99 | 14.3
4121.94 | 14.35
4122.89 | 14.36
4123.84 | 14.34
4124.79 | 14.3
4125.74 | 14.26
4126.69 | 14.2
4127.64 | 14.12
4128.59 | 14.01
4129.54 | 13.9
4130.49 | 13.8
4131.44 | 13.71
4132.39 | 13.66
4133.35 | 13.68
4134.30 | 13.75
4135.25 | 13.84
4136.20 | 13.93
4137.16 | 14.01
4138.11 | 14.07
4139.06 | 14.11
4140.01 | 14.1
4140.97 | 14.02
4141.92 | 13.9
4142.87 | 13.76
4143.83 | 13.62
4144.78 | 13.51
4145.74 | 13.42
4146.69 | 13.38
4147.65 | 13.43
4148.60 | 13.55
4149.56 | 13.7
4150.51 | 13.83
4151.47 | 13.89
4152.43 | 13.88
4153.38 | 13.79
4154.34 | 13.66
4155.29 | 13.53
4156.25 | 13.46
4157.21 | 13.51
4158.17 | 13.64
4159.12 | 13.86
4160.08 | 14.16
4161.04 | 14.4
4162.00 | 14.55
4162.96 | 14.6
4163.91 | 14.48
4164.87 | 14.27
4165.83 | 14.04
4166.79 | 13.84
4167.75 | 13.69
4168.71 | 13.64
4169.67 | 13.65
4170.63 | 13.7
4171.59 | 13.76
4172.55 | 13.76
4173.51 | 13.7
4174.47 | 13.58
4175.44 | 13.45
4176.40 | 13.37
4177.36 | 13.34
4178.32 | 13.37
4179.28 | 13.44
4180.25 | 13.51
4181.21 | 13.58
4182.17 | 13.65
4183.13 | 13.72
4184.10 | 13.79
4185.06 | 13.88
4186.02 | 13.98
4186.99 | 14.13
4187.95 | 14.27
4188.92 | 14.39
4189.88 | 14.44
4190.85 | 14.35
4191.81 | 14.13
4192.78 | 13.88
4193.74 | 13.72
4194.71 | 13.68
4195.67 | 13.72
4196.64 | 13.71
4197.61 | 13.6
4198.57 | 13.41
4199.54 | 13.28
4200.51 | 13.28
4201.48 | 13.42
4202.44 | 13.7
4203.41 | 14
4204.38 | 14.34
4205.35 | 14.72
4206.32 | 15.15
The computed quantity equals -1.7 A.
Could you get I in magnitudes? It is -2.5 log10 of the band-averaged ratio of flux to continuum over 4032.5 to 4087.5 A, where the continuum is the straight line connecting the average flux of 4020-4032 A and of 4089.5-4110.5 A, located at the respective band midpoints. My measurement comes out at 0.02 mag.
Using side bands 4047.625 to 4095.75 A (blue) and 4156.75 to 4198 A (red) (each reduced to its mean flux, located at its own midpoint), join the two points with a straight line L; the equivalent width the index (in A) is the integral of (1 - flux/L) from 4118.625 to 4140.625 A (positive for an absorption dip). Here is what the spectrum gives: -0.2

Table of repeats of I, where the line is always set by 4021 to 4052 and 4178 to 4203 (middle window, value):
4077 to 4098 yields -0.07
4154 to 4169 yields -0.01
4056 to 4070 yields 0.06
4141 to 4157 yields 0.01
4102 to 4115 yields 0.01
